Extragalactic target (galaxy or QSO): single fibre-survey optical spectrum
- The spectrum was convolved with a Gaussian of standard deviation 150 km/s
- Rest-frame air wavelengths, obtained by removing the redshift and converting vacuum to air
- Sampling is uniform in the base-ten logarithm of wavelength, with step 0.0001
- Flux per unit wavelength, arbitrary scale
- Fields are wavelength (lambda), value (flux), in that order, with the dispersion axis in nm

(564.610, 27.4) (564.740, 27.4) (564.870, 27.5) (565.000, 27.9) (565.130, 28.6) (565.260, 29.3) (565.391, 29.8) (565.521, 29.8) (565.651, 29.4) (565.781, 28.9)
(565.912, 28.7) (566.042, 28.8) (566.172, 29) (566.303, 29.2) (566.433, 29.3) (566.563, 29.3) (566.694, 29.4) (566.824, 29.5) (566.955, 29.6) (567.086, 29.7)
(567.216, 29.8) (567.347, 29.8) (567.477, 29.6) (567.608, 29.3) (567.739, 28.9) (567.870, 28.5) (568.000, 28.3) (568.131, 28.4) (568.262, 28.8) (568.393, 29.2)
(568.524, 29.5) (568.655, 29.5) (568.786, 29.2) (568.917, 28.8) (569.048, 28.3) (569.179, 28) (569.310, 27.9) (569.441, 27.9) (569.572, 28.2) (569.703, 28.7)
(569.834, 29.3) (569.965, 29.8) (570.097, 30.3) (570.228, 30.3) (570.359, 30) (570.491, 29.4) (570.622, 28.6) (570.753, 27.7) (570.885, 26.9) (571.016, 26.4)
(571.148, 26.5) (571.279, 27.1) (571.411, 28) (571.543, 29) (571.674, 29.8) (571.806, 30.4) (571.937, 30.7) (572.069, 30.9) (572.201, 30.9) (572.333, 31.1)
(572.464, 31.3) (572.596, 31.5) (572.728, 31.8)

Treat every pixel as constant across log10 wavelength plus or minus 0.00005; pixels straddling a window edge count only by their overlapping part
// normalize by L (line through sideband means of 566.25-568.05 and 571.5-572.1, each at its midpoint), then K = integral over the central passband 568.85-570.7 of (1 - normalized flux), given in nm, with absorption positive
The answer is 0.053 nm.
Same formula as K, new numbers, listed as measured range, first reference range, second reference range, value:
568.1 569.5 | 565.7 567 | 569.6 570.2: 0.03 nm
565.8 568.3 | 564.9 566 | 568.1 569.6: -0.03 nm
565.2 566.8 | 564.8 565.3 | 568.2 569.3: -0.05 nm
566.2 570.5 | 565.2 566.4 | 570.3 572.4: -0.01 nm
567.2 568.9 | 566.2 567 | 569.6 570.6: 0.02 nm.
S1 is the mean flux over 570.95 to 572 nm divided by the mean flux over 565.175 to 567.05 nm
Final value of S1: 1.0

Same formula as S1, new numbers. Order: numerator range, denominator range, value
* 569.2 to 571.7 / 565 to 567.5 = 0.97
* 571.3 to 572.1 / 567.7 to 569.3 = 1.03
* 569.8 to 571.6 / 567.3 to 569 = 0.98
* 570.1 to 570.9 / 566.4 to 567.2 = 0.99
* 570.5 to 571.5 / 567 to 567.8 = 0.93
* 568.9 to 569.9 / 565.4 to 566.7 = 0.97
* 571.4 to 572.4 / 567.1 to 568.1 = 1.04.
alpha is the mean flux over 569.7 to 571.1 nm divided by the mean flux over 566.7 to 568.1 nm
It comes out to 1.0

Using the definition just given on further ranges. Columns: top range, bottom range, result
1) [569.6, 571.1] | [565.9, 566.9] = 0.99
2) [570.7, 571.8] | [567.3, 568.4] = 0.96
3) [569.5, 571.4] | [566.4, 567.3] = 0.97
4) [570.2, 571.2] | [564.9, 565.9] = 0.97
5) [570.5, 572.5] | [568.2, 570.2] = 1.00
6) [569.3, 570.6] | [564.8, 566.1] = 1.01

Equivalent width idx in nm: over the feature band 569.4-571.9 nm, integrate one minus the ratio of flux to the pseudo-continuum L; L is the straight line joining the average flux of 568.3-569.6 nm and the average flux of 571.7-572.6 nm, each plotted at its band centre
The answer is 0.10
